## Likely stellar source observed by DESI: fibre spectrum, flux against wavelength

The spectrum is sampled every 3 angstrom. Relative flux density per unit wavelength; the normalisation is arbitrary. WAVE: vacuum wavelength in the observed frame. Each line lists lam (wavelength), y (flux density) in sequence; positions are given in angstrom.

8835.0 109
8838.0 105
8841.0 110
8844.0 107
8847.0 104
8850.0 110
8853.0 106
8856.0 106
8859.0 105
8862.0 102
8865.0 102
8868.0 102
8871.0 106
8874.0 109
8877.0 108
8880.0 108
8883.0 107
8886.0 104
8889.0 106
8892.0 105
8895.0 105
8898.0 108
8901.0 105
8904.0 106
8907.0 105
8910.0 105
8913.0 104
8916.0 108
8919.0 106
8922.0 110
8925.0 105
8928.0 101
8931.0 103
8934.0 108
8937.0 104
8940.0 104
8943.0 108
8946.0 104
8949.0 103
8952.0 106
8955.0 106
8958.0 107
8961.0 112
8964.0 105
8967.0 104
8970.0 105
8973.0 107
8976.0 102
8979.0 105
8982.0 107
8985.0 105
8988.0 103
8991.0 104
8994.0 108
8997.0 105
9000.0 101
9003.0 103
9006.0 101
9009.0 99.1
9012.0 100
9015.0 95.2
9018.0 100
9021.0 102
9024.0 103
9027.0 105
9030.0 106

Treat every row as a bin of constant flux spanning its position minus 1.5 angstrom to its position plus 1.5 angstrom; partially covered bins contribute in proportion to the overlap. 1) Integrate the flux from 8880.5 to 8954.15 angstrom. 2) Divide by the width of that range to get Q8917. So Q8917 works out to 105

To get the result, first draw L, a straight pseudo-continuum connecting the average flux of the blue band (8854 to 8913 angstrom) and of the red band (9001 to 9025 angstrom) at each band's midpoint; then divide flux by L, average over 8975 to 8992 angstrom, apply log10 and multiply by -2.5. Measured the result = -0.030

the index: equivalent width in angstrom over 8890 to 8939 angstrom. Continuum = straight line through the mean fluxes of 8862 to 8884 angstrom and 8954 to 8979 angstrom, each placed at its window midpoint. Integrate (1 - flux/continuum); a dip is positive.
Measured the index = 0.1 angstrom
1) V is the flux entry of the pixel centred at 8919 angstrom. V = 106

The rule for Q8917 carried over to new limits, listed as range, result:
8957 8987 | 106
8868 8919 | 106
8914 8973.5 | 106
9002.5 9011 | 101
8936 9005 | 105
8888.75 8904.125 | 106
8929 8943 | 105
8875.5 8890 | 107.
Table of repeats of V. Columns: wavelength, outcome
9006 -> 101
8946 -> 104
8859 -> 105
